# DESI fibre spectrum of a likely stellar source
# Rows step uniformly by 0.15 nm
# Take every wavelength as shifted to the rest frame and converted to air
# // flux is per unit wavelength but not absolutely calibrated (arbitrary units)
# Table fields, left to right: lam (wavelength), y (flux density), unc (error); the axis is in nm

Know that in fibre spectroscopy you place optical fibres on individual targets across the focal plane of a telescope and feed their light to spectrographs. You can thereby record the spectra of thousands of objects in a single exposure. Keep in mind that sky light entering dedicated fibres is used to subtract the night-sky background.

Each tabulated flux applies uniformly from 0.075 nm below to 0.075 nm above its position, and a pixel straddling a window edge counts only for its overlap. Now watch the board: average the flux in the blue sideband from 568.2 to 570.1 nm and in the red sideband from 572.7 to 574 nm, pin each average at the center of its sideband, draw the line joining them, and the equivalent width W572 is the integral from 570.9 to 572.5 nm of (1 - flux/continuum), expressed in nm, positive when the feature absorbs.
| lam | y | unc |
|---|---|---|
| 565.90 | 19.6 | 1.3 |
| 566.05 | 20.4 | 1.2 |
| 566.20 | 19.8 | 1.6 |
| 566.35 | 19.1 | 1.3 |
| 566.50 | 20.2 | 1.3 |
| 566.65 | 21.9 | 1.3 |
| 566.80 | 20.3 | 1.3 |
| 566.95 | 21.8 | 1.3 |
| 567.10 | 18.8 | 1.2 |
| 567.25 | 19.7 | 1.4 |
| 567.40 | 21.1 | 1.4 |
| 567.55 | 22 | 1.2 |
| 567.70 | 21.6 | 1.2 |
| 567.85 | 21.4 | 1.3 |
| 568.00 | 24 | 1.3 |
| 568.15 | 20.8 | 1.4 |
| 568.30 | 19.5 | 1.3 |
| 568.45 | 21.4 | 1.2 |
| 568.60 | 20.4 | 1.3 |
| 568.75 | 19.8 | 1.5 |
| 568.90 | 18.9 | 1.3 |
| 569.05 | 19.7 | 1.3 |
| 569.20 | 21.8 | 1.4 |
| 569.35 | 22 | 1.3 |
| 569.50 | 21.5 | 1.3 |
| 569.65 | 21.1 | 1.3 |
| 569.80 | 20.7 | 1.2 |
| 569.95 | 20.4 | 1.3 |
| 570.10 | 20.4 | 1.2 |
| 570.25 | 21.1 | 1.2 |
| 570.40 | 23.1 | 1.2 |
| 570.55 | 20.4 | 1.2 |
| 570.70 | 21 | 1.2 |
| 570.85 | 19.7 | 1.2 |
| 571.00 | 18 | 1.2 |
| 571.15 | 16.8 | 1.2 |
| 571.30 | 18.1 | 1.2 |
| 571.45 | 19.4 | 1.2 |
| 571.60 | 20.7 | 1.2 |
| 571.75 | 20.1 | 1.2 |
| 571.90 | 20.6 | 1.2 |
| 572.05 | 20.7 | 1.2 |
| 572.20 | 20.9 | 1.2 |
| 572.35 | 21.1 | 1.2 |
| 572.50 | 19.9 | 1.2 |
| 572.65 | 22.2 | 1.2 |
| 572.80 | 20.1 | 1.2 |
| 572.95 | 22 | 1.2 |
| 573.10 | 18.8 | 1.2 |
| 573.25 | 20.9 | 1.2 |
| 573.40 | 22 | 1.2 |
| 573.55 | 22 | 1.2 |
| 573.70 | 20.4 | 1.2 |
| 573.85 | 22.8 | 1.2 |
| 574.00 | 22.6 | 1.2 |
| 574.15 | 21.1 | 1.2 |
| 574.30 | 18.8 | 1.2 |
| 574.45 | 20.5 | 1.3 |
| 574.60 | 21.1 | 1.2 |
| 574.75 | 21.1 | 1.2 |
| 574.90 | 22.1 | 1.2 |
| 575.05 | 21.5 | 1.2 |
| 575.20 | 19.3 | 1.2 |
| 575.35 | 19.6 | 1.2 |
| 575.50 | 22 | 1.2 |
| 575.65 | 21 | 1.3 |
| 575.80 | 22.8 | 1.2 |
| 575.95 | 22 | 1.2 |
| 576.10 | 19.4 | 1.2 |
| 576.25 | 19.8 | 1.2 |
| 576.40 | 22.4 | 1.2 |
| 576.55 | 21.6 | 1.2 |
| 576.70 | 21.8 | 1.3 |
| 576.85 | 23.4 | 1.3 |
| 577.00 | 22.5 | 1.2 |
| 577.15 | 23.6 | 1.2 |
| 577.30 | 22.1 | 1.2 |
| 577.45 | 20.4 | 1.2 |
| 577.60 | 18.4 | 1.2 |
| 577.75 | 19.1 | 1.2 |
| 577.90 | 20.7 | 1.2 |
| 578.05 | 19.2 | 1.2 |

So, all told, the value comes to 0.10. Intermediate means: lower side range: 20.6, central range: 19.7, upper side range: 21.2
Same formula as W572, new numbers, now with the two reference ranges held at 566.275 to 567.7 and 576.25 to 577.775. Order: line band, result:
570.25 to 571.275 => 0.054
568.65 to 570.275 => 0.014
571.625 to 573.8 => 0.028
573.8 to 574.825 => 0.008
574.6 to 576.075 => 0.012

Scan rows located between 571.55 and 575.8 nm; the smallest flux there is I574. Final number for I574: 18.8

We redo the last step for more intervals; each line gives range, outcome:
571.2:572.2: 18.1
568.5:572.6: 16.8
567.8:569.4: 18.9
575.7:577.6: 18.4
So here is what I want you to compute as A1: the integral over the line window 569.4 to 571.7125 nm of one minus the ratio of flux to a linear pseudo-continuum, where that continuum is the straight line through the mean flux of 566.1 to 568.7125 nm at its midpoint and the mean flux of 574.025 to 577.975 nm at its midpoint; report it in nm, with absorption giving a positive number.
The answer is 0.08 nm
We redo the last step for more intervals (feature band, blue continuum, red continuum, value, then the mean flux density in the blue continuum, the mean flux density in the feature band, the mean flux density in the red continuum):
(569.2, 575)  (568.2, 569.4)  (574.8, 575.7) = -0.01 nm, 20.4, 20.7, 20.9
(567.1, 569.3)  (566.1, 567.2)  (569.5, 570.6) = -0.02 nm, 20.3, 20.8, 21.1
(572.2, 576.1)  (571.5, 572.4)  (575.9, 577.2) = 0.02 nm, 20.6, 21.1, 21.8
